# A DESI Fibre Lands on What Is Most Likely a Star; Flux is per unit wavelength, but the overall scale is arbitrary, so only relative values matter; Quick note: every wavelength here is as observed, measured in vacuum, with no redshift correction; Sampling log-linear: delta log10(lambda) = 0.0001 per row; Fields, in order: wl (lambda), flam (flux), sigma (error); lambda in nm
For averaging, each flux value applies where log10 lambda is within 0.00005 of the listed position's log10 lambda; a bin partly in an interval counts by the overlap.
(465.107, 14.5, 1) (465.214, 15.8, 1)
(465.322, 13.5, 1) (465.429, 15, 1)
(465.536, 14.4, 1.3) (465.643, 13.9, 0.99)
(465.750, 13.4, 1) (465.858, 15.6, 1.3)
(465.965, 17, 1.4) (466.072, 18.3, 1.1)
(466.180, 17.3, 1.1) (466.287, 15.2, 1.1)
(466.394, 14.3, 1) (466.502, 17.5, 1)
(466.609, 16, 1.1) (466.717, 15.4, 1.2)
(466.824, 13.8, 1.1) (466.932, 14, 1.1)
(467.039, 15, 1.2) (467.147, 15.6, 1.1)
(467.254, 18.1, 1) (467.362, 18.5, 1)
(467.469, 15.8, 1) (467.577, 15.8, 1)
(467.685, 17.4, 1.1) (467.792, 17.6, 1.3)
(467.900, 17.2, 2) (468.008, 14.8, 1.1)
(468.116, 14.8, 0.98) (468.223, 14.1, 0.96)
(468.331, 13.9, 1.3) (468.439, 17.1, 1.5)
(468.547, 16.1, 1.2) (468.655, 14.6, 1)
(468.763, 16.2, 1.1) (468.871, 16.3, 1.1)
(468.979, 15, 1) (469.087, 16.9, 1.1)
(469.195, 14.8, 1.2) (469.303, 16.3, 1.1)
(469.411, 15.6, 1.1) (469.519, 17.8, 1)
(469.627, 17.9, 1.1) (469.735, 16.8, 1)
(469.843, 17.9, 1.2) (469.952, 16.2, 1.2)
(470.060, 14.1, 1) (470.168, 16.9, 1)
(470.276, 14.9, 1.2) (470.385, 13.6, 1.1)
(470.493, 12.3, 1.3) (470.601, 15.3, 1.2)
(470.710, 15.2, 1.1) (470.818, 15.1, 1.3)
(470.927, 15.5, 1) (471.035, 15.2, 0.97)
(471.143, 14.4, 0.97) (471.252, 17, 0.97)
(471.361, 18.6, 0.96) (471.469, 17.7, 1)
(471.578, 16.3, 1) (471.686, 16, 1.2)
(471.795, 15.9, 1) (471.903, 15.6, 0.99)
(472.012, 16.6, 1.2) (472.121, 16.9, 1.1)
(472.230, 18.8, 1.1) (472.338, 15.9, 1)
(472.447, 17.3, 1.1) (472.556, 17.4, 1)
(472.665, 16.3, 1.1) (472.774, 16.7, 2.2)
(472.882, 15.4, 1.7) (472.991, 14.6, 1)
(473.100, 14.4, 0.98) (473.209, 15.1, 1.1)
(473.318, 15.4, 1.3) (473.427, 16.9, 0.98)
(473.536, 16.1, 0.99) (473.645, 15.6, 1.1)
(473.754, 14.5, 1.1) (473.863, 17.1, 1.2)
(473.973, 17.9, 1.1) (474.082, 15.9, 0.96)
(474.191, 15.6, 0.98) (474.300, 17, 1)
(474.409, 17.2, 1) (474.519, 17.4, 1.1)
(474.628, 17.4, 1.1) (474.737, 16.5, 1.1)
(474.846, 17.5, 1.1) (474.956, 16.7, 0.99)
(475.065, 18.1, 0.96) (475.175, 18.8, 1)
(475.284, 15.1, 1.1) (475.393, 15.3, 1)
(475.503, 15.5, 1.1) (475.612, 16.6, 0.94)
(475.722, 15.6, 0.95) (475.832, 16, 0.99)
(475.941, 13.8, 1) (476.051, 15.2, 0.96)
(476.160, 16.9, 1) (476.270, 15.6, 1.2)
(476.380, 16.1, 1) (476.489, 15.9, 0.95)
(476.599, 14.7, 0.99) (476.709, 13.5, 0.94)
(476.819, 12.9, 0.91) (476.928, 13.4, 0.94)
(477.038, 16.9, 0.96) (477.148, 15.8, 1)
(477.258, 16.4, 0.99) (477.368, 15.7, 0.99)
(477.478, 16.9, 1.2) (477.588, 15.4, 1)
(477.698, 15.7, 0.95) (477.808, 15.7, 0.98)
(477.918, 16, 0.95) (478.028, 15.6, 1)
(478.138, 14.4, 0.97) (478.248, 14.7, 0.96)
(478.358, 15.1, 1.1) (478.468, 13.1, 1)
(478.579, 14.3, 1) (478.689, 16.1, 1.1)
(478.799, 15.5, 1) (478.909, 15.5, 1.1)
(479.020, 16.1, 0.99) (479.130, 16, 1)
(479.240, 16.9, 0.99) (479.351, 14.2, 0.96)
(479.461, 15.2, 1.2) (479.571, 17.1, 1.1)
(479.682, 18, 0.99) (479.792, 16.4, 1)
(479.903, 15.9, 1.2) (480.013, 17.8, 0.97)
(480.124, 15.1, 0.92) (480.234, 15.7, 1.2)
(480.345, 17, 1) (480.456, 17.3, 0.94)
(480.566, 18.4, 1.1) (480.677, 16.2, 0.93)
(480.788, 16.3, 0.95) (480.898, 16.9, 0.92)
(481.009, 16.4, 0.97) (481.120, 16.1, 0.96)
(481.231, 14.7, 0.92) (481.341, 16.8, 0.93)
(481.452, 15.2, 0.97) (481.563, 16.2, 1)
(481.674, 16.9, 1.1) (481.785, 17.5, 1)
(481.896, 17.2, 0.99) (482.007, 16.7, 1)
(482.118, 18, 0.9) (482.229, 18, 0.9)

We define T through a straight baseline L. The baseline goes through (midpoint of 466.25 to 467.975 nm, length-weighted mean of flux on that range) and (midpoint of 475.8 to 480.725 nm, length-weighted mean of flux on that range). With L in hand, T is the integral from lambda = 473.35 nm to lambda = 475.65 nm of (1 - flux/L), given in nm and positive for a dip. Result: -0.11 nm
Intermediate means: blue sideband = 16.1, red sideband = 15.7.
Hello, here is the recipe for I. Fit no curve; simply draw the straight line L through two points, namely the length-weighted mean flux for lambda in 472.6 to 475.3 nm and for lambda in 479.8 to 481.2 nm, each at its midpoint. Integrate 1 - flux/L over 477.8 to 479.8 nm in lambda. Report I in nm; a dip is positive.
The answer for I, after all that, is 0.116 nm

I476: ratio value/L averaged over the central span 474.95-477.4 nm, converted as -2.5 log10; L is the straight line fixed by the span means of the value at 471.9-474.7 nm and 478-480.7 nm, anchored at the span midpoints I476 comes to 0.03 mag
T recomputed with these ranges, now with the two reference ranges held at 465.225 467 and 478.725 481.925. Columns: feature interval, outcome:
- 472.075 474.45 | -0.07 nm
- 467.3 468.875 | -0.06 nm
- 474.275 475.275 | -0.09 nm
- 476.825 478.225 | 0.05 nm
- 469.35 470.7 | -0.02 nm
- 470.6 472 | -0.03 nm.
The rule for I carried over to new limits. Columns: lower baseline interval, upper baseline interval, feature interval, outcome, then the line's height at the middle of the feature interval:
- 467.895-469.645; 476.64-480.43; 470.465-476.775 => -0.17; 15.7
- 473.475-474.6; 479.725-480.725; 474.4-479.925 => 0.25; 16.6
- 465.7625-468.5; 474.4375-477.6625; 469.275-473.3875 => -0.02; 15.9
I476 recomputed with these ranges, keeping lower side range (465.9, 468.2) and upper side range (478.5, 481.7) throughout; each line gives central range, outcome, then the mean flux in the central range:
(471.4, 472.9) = -0.035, 16.7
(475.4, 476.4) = 0.035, 15.7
